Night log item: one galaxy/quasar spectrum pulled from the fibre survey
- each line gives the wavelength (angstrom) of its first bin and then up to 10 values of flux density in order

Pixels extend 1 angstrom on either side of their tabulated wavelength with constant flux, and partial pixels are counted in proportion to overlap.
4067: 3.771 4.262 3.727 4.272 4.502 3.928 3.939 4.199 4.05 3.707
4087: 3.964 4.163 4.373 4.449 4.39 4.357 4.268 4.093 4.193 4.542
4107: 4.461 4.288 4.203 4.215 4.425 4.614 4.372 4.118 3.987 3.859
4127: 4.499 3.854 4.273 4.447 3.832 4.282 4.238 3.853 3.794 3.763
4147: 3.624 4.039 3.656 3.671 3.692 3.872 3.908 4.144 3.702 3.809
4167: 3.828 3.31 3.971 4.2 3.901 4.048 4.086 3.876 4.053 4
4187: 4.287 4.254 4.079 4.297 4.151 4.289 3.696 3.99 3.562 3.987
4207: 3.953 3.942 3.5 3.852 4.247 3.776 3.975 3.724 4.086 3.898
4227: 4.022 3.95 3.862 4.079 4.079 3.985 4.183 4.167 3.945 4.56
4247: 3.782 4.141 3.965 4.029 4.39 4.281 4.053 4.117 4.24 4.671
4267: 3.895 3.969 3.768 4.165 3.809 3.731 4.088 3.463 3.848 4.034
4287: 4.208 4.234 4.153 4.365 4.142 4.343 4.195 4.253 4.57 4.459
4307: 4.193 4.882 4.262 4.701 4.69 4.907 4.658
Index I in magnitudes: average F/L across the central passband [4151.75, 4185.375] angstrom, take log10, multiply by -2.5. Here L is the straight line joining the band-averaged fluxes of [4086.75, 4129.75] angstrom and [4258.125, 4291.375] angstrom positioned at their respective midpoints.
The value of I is 0.080 mag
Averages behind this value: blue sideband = 4.27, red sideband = 4.02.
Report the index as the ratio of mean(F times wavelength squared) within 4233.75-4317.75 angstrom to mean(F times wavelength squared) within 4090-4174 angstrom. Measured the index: 1.10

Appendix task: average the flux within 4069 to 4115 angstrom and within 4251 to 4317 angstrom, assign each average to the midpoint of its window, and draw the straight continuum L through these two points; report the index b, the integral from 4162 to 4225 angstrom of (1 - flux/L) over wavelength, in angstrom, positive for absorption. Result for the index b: 3.79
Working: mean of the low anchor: 4.2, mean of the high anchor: 4.2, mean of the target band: 3.95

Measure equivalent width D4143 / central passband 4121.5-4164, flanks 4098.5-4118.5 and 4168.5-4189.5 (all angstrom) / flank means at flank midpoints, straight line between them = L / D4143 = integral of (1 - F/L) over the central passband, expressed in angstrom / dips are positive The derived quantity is 2.3 angstrom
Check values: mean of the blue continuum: 4.33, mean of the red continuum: 4.01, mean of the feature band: 3.95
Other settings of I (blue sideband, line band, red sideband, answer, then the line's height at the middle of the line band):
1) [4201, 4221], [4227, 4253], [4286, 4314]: -0.008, 4.02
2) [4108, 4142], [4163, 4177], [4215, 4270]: 0.083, 4.15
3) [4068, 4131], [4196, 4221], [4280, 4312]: 0.087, 4.22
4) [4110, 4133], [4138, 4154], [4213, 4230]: 0.090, 4.16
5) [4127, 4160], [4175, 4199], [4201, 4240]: -0.045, 3.94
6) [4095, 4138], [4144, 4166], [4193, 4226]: 0.085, 4.12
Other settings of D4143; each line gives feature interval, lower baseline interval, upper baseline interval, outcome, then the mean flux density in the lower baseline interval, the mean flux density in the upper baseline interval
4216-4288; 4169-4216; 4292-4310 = 3.0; 3.99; 4.38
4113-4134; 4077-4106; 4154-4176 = -1.1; 4.18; 3.85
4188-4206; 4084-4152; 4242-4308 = 0.5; 4.15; 4.12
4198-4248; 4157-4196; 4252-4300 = 1.1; 3.99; 4.09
